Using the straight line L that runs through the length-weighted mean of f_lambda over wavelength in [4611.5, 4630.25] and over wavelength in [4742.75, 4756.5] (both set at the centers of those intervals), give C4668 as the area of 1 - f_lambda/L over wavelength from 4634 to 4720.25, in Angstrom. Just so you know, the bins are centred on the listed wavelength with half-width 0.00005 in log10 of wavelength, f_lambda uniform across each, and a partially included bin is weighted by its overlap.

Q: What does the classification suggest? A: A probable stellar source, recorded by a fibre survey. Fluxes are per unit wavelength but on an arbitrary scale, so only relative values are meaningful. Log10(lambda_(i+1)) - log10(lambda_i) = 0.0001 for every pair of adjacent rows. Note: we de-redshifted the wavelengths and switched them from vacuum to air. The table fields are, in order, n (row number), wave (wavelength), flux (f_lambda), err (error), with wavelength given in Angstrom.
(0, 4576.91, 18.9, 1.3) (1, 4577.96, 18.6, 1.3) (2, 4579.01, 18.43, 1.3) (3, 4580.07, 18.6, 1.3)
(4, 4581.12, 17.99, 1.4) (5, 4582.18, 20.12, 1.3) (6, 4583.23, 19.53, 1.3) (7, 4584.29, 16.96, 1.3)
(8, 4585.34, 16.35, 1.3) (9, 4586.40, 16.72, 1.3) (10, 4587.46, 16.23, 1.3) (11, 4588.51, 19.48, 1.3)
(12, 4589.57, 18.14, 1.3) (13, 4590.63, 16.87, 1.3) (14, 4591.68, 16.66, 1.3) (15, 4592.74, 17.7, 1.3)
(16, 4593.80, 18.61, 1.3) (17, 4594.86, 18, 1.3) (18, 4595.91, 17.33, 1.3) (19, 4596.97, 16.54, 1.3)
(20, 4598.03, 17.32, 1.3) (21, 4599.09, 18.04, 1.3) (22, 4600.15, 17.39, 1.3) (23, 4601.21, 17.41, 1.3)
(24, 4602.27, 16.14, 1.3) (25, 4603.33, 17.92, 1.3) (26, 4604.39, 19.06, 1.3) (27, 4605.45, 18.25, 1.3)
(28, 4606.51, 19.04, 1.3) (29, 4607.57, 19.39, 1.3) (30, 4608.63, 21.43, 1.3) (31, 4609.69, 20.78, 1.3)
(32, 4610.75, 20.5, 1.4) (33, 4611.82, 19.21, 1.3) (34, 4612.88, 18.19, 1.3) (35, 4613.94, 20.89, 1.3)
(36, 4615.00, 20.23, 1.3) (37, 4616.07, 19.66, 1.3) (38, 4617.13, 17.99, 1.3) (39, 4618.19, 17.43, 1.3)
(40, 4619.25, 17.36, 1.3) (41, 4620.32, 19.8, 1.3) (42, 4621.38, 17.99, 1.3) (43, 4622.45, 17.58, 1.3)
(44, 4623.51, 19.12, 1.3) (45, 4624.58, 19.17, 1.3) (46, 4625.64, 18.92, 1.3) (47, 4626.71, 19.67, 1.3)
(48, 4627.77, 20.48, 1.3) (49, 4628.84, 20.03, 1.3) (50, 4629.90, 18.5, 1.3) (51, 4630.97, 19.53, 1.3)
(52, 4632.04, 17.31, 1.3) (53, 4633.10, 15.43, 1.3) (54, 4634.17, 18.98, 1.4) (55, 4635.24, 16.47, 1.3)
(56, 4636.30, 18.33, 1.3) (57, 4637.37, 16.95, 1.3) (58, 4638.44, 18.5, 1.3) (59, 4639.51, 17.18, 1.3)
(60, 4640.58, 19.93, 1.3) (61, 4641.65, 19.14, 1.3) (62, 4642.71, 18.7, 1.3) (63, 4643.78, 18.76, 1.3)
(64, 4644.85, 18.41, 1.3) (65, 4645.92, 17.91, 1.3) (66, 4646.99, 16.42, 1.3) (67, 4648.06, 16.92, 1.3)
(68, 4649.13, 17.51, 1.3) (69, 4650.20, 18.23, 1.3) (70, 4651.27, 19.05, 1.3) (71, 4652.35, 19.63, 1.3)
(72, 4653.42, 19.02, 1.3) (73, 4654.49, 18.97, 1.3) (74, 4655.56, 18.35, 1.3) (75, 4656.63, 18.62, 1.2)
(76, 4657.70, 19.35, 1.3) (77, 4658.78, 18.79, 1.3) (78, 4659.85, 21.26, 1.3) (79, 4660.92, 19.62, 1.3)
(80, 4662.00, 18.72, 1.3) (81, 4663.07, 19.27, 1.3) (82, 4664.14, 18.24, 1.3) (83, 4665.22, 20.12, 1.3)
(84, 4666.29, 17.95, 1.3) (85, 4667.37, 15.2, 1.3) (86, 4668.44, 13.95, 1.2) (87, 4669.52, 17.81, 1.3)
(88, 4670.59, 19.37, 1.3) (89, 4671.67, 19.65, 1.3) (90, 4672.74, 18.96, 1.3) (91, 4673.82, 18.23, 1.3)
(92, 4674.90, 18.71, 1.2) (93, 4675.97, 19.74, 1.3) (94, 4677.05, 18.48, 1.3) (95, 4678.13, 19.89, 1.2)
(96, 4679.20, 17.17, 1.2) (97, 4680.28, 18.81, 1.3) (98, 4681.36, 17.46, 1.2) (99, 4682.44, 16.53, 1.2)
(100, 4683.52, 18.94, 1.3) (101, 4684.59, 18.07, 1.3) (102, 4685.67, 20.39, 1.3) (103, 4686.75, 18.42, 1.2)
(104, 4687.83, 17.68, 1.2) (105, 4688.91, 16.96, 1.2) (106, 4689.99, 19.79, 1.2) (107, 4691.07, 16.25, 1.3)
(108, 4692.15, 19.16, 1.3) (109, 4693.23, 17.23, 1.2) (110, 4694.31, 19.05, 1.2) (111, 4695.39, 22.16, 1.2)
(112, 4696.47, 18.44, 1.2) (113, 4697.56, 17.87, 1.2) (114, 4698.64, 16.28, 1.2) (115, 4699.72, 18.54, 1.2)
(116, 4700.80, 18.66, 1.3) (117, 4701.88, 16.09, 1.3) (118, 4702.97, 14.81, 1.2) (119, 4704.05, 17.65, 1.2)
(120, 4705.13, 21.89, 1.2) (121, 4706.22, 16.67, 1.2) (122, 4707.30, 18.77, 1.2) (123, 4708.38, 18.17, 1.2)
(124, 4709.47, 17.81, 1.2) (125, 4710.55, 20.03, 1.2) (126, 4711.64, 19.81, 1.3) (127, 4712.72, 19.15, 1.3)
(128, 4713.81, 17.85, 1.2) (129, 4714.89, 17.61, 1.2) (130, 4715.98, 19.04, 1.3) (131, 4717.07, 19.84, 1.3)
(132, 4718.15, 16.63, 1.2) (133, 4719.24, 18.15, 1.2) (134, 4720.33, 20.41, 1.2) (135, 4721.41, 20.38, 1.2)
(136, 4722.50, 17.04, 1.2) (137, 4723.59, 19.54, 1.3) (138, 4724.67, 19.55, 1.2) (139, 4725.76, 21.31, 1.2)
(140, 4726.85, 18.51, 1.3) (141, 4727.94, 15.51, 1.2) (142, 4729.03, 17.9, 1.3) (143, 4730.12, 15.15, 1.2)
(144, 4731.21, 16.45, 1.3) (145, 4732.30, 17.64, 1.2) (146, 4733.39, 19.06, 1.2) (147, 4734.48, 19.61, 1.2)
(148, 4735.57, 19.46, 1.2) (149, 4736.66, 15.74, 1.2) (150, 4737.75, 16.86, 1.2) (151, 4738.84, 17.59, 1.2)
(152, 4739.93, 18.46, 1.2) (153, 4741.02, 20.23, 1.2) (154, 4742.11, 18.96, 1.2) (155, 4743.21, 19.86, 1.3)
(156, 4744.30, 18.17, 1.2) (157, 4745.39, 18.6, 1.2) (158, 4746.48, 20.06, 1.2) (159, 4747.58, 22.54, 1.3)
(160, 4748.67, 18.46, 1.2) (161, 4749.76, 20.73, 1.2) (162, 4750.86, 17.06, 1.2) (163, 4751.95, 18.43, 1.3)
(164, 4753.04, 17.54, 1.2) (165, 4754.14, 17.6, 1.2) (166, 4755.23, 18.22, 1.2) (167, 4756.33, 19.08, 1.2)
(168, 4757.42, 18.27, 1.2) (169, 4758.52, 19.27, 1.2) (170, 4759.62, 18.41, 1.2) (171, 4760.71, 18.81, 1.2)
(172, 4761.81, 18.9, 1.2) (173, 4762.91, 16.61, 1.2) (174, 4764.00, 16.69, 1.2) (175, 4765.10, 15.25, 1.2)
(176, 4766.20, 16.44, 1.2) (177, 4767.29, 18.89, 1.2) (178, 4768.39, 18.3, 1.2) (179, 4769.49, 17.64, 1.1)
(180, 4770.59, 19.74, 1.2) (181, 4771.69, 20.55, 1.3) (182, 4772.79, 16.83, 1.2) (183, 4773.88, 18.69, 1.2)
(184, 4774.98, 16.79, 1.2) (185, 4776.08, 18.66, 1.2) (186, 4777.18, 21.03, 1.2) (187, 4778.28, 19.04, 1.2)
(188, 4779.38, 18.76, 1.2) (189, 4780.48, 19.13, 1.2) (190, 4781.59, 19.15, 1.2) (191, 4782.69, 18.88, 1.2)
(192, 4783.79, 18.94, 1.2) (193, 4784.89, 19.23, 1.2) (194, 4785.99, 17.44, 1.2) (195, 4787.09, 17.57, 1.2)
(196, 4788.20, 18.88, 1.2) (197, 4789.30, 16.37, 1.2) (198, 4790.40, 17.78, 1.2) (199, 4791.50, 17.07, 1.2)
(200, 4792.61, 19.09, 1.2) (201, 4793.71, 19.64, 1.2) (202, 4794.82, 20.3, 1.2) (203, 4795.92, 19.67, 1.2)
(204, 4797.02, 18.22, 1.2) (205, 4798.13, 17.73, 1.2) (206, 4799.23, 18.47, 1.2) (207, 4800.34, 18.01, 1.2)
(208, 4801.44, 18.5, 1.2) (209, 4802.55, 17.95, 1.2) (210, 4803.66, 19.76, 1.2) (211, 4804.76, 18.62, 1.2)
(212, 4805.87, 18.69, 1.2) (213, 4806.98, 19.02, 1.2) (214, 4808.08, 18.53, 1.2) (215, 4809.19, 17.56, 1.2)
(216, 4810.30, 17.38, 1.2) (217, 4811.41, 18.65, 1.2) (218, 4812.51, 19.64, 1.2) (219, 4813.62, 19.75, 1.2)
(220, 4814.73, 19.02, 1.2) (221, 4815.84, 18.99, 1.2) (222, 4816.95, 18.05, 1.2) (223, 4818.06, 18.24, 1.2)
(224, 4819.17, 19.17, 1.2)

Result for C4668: 2.80 Angstrom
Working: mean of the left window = 19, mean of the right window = 18.9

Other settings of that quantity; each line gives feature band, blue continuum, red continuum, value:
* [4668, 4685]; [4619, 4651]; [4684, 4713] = 0.1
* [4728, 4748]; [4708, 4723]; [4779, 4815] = 0.3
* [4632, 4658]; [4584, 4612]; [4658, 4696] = 0.2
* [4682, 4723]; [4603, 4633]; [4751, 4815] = 0.8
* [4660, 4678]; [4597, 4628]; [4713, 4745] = 0.1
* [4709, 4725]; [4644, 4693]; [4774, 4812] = -0.3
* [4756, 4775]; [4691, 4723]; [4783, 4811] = 0.3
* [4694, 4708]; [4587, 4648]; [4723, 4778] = 0.1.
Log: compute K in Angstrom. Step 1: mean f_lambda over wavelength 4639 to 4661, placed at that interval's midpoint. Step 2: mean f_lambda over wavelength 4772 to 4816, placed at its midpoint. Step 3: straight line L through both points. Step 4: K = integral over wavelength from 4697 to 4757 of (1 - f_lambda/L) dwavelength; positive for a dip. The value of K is 0.63 Angstrom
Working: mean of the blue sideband 18.6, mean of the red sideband 18.6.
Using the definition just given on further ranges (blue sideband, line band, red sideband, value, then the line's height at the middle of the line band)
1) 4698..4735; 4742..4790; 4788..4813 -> -0.3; 18.4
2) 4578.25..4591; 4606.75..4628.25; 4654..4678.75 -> -1.2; 18.2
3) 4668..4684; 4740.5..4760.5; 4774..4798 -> -0.5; 18.5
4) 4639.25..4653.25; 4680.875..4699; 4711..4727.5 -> 0.4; 18.7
